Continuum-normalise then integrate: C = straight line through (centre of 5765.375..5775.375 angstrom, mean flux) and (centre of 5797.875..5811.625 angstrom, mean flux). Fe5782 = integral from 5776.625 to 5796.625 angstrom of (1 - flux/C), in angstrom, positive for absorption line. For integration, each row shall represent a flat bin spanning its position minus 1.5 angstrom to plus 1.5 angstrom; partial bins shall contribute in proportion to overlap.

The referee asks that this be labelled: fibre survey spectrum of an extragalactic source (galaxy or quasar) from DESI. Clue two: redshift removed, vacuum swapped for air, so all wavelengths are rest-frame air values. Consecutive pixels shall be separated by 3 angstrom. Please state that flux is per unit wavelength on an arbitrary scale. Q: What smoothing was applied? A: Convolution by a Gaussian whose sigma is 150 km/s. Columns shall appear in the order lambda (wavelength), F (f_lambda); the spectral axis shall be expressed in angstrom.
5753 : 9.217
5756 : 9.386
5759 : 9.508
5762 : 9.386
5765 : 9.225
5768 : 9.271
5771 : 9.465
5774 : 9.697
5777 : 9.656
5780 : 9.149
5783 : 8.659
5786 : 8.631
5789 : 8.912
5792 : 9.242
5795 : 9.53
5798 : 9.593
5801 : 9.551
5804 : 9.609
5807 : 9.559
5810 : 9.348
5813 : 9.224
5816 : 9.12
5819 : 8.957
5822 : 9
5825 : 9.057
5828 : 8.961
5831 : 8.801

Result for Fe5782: 0.8 angstrom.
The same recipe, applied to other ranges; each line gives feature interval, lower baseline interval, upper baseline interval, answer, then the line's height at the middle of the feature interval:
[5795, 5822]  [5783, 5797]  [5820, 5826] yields -1.0 angstrom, 9.03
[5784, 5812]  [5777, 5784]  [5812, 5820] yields -0.7 angstrom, 9.09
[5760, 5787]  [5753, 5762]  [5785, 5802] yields 0.2 angstrom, 9.33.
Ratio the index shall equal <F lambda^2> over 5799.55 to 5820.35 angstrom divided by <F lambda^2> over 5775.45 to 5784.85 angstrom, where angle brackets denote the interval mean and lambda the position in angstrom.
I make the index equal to 1.0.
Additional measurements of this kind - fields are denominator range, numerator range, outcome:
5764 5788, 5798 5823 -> 1.02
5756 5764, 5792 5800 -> 1.02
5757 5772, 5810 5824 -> 0.99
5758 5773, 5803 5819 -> 1.01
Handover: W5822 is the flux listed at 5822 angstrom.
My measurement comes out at 9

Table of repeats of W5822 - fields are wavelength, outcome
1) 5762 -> 9.386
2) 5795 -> 9.53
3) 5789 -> 8.912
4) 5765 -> 9.225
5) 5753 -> 9.217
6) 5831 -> 8.801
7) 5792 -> 9.242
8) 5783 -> 8.659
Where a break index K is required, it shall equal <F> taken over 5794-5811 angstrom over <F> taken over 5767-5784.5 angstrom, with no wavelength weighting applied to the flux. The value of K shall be 1.02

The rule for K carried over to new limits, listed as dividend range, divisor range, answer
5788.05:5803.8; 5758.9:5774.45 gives 1.00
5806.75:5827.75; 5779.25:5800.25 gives 1.00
